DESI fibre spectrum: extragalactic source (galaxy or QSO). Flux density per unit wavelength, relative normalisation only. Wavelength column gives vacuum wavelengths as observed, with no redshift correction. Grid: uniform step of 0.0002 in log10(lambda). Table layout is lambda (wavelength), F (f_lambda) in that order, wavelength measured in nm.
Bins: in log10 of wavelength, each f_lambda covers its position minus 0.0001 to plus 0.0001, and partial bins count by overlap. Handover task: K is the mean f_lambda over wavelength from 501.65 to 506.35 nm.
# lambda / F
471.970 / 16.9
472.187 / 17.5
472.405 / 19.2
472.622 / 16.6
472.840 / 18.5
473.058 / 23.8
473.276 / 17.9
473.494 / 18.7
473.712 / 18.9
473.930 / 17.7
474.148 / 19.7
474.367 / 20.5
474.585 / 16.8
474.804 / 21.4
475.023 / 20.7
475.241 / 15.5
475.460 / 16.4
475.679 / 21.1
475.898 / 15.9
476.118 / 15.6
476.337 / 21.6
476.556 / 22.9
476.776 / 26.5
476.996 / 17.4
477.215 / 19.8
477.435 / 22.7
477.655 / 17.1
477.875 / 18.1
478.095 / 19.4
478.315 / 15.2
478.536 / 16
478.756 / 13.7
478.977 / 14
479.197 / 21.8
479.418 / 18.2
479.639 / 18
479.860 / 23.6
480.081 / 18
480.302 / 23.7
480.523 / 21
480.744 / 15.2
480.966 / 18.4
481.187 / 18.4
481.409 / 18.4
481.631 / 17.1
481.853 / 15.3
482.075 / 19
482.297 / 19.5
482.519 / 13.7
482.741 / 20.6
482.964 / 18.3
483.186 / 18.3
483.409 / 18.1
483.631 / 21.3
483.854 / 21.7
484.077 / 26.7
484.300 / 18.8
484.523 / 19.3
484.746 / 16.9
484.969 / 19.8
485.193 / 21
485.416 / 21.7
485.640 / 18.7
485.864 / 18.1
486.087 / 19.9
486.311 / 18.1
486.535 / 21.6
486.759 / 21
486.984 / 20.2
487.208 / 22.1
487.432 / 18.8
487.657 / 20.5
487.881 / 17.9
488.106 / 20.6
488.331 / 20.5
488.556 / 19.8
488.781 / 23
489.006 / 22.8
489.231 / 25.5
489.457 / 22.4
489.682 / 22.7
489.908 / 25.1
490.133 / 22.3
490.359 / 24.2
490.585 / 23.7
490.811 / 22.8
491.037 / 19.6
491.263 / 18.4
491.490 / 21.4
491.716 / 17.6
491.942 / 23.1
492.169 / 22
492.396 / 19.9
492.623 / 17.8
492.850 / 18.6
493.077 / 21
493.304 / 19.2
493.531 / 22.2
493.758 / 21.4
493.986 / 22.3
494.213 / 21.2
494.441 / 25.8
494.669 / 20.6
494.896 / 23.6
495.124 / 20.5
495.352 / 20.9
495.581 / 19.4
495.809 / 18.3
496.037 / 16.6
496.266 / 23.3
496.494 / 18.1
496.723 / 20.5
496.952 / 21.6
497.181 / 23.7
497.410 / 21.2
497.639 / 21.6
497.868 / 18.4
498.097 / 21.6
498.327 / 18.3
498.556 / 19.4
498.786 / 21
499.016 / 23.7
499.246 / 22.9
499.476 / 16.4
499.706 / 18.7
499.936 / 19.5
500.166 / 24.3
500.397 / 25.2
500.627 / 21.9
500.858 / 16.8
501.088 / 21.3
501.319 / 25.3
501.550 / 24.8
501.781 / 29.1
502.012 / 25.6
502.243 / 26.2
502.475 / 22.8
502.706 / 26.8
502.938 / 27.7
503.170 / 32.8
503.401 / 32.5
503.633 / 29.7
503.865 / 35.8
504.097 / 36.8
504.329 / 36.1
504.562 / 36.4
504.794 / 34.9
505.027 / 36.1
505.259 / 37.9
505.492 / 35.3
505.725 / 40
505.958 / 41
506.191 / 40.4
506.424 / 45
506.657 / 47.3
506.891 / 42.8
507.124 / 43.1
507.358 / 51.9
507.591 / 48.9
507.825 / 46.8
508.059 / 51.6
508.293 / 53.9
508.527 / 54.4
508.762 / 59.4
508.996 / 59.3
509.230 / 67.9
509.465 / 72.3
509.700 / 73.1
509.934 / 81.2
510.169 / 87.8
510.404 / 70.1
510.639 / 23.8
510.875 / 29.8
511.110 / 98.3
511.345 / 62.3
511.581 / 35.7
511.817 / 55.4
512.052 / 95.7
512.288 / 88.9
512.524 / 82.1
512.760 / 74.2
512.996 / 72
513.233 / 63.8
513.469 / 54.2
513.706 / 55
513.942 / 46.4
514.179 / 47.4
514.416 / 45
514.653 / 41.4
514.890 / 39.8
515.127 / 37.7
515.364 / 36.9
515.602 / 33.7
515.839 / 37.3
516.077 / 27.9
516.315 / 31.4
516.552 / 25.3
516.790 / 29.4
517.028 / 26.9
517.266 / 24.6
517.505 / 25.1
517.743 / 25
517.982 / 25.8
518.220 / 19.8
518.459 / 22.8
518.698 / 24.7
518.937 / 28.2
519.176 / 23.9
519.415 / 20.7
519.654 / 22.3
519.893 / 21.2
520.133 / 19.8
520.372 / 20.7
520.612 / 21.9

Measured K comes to 33.3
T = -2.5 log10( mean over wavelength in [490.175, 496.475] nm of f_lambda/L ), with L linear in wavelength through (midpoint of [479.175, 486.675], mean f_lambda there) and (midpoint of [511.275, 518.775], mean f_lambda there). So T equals 0.29 mag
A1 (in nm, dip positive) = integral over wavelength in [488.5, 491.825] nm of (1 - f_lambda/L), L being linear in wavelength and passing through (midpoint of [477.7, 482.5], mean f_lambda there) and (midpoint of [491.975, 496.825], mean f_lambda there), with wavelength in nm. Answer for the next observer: -0.37 nm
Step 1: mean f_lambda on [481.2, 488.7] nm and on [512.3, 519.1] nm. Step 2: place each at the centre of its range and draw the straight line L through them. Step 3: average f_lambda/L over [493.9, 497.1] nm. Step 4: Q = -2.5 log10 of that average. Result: 0.257 mag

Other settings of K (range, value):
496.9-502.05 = 21.8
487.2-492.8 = 21.3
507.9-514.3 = 63.4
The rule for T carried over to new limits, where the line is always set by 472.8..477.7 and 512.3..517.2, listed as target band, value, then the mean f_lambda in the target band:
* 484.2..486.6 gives 0.33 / 19.4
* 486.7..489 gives 0.34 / 20.5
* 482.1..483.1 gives 0.32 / 18.1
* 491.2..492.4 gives 0.43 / 20.5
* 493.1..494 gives 0.44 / 21.1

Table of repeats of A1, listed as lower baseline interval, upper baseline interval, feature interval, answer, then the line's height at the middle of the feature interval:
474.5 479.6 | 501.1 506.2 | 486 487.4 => 0.18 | 23.5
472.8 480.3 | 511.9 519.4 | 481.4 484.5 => 0.50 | 22.8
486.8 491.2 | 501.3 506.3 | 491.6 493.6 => 0.35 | 24.4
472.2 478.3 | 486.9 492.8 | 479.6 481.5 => 0.05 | 20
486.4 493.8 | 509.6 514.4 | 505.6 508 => 0.41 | 54.1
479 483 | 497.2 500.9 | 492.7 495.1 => -0.15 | 20.2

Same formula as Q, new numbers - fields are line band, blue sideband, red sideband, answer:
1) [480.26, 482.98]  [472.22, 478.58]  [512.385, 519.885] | 0.197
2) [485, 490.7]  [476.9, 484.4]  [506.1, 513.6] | 0.336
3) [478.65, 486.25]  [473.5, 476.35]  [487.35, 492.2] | 0.059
